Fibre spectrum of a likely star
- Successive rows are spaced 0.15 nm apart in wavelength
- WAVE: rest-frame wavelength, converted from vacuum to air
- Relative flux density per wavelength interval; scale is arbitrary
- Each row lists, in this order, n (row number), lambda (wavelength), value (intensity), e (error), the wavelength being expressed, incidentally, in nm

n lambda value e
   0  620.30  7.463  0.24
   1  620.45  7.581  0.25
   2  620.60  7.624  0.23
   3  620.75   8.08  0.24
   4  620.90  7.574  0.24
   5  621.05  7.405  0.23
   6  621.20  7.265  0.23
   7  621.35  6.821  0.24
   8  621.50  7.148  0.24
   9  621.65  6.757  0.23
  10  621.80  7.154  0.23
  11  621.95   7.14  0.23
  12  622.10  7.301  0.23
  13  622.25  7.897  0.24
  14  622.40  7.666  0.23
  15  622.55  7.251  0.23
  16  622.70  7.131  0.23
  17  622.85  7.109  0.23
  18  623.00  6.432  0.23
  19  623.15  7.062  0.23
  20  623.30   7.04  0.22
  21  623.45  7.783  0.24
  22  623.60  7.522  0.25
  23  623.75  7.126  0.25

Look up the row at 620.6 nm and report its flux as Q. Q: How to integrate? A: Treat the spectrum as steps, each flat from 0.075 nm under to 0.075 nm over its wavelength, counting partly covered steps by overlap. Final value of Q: 7.624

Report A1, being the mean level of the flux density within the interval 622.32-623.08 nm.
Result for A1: 7.12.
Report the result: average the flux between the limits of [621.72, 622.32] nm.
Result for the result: 7.36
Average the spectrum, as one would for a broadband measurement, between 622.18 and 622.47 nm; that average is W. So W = 7.78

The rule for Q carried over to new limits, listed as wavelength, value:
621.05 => 7.405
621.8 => 7.154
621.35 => 6.821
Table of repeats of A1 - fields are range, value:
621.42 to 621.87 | 7.02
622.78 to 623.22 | 6.86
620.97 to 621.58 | 7.16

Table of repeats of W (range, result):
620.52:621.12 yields 7.67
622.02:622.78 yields 7.44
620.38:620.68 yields 7.61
